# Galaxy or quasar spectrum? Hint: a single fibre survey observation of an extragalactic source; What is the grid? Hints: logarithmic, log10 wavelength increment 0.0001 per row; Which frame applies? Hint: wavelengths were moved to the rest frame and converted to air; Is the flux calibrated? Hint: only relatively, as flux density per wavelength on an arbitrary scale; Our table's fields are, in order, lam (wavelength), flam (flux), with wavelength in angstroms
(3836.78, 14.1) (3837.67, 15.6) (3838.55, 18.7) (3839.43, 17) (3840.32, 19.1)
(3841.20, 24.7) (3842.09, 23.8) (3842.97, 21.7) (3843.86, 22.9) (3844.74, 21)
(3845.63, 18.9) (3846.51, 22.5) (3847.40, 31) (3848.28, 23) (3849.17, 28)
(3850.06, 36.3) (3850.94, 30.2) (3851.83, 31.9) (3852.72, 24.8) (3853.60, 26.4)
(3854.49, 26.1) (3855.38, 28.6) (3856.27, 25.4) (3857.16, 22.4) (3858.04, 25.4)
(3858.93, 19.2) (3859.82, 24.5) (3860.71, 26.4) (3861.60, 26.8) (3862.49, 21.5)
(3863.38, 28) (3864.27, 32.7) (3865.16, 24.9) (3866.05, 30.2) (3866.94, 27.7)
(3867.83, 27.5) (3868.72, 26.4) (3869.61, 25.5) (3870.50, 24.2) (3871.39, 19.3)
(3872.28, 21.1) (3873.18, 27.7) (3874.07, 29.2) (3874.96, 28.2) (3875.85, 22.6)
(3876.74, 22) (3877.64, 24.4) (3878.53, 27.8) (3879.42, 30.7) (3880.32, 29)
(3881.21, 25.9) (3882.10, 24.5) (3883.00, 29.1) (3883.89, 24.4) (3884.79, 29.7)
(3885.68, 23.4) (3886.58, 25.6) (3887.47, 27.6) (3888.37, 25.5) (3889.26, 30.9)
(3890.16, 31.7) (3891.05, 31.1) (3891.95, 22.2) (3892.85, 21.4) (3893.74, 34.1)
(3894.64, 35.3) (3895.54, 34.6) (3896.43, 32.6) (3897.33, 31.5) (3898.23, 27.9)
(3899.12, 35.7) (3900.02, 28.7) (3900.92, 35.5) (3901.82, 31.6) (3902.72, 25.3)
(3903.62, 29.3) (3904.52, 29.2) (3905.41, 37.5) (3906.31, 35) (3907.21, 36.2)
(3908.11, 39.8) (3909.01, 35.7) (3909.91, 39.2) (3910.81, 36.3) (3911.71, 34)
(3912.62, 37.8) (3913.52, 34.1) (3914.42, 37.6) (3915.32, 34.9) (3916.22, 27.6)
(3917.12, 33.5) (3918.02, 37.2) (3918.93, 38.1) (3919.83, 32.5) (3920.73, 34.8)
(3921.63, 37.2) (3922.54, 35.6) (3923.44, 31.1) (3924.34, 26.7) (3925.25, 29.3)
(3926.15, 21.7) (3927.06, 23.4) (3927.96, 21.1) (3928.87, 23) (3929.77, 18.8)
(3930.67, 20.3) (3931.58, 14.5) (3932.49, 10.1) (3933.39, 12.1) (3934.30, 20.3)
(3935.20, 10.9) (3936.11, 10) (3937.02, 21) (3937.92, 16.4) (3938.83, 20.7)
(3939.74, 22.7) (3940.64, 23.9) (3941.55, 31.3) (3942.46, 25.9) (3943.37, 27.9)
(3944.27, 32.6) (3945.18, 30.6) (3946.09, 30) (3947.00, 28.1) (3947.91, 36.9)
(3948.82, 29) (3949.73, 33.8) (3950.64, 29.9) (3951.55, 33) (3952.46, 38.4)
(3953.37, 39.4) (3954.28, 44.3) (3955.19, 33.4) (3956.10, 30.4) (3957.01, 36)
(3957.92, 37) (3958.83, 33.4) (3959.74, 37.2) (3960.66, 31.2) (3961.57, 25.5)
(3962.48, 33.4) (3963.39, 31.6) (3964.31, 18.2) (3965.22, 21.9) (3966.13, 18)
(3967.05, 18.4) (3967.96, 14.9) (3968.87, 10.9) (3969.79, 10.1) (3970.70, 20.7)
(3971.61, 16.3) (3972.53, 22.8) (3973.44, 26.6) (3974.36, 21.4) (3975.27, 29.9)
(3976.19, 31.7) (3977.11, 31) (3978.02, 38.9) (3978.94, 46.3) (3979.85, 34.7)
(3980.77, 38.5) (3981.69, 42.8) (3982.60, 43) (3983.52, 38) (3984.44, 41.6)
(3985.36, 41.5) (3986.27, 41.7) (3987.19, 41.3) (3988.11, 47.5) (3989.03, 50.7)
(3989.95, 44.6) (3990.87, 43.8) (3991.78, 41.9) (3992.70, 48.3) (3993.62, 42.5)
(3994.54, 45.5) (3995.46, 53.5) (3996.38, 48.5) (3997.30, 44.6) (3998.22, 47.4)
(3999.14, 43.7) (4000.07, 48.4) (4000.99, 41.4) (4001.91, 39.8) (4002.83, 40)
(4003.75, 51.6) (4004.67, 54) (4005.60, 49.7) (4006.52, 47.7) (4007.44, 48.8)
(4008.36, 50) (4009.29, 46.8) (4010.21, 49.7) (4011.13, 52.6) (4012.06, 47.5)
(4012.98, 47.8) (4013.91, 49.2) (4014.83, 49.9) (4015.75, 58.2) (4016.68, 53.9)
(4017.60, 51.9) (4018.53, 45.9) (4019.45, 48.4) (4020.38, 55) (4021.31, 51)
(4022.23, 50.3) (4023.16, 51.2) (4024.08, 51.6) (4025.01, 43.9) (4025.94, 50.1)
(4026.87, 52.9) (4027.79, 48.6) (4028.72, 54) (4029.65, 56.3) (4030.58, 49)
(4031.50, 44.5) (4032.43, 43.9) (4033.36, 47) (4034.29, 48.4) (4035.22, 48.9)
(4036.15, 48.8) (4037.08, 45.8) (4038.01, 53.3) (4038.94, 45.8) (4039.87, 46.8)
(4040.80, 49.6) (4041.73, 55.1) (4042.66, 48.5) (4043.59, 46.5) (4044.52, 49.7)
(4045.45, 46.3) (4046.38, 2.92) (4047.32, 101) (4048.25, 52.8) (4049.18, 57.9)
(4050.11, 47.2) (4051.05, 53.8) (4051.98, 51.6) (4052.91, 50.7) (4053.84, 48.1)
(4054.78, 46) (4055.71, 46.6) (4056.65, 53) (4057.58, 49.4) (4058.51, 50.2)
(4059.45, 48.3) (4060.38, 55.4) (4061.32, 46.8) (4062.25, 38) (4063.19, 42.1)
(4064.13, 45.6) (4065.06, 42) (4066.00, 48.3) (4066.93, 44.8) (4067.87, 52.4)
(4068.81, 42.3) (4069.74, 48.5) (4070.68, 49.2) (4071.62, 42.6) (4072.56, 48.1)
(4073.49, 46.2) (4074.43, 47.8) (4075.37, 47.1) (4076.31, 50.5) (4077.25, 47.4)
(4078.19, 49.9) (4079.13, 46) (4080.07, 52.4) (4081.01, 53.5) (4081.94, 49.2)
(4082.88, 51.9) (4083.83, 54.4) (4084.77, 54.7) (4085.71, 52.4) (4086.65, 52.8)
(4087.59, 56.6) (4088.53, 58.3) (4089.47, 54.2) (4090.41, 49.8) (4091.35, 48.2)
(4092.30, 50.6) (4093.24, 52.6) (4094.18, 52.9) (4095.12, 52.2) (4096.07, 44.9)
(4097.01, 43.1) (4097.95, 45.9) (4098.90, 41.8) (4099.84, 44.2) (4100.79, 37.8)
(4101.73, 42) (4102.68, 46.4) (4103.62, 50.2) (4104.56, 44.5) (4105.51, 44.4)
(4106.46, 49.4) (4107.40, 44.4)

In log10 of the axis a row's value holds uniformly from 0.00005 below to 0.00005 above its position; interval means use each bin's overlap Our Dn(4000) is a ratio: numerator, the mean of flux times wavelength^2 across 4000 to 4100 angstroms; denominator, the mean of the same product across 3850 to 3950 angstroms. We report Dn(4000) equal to 1.9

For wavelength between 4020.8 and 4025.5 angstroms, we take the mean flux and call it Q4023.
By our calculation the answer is 49.6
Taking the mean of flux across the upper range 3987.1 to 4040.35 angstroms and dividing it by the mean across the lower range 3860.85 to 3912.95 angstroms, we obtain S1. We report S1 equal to 1.66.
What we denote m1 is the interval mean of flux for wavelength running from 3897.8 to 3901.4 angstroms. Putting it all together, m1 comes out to 32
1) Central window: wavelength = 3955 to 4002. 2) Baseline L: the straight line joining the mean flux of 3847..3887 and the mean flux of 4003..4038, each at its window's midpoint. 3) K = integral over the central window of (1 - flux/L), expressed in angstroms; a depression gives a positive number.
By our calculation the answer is 9.4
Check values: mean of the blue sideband 26.4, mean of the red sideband 49.8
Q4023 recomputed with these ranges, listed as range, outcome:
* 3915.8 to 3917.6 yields 30.8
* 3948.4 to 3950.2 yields 31.4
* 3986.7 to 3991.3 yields 45.5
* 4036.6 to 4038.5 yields 49.5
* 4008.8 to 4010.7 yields 48.3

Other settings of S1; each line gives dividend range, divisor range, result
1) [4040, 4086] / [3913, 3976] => 1.83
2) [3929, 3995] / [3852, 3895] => 1.14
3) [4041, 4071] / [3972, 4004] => 1.19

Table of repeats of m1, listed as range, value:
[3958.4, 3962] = 31.8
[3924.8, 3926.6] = 25.6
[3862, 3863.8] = 24.7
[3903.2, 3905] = 29.6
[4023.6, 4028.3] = 49.5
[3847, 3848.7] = 27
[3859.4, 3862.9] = 24.8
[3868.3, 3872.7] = 23.3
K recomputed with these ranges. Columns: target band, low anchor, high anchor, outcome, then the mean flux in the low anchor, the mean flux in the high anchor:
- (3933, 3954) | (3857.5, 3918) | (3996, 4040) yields 6.3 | 29.3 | 48.9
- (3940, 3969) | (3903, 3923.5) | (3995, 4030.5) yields 7.9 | 35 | 49.4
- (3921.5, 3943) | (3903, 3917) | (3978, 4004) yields 8.9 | 34.8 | 43.9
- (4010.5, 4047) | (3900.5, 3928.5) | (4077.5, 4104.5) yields -4.3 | 32.8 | 49.5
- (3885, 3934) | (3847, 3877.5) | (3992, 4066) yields 3.8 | 26.3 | 48.8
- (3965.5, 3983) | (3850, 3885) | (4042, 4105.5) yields 5.1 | 26.3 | 48.8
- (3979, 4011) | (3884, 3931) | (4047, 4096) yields -2.9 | 31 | 50.5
